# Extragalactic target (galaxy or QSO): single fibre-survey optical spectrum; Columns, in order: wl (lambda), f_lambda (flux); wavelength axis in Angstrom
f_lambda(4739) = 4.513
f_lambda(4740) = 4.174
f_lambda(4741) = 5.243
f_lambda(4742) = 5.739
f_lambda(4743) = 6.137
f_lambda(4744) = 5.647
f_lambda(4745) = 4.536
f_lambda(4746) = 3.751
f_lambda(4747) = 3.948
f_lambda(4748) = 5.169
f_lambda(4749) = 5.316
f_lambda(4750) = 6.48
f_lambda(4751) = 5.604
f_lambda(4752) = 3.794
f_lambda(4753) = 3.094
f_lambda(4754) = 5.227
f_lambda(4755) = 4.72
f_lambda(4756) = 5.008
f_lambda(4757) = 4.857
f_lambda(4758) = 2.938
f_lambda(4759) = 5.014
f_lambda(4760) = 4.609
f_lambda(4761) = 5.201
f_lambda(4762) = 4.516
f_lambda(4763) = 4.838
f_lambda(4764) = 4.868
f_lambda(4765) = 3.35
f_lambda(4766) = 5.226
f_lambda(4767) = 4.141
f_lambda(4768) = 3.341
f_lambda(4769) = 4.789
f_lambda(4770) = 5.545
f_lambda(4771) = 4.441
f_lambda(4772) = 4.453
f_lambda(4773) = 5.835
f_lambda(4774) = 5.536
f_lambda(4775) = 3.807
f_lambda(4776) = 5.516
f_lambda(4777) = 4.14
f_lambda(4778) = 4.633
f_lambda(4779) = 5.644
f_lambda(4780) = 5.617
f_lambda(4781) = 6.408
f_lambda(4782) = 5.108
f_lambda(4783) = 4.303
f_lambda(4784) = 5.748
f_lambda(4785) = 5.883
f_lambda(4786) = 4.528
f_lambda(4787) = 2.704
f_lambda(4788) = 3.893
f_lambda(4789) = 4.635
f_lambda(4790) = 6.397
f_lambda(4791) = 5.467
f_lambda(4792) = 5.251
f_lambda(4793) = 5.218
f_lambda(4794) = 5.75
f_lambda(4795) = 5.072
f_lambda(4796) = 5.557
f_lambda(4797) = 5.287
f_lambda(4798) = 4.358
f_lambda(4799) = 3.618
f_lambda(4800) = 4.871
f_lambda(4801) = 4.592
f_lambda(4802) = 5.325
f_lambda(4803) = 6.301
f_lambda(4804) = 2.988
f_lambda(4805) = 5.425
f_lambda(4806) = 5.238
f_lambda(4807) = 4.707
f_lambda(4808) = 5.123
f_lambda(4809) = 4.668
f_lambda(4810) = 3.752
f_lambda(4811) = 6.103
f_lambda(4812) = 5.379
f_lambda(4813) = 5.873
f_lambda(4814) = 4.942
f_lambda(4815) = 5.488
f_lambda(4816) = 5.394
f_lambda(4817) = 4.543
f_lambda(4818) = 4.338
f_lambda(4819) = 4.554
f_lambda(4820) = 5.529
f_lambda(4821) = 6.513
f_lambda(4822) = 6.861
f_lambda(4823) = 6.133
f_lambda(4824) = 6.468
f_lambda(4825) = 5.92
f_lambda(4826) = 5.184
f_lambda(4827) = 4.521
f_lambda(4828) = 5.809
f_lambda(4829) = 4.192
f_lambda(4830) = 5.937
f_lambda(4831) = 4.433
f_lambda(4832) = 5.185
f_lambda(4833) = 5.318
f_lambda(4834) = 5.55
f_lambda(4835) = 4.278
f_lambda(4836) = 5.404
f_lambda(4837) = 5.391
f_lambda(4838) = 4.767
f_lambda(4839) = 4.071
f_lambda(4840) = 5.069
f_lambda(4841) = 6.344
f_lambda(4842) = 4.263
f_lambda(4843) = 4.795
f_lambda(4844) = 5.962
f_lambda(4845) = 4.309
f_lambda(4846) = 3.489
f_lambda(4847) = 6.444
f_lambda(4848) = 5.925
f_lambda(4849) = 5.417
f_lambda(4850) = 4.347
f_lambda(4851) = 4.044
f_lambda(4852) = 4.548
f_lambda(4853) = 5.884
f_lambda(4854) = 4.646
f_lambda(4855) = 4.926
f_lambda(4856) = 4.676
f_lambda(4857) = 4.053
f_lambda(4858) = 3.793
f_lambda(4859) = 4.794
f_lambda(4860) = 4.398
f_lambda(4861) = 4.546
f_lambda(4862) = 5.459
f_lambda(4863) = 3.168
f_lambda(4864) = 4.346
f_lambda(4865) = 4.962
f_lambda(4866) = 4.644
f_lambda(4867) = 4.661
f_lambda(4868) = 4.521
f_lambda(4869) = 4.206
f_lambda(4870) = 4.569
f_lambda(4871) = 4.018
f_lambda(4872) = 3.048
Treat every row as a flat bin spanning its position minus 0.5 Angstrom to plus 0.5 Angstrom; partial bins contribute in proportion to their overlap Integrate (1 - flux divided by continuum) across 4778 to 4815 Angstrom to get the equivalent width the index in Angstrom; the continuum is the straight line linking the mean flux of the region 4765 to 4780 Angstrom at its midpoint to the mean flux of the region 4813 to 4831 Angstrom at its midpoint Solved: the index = 0.2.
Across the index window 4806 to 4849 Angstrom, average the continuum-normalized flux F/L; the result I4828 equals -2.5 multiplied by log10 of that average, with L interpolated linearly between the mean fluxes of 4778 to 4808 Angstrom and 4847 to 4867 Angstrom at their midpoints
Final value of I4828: -0.08 mag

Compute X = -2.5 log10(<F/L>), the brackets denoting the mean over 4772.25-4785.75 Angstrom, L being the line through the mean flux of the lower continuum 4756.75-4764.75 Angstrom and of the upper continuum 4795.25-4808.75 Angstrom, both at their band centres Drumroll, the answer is -0.11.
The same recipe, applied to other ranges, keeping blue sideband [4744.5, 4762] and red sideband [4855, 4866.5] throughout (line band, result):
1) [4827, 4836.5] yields -0.13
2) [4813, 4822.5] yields -0.18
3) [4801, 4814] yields -0.11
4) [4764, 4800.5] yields -0.07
